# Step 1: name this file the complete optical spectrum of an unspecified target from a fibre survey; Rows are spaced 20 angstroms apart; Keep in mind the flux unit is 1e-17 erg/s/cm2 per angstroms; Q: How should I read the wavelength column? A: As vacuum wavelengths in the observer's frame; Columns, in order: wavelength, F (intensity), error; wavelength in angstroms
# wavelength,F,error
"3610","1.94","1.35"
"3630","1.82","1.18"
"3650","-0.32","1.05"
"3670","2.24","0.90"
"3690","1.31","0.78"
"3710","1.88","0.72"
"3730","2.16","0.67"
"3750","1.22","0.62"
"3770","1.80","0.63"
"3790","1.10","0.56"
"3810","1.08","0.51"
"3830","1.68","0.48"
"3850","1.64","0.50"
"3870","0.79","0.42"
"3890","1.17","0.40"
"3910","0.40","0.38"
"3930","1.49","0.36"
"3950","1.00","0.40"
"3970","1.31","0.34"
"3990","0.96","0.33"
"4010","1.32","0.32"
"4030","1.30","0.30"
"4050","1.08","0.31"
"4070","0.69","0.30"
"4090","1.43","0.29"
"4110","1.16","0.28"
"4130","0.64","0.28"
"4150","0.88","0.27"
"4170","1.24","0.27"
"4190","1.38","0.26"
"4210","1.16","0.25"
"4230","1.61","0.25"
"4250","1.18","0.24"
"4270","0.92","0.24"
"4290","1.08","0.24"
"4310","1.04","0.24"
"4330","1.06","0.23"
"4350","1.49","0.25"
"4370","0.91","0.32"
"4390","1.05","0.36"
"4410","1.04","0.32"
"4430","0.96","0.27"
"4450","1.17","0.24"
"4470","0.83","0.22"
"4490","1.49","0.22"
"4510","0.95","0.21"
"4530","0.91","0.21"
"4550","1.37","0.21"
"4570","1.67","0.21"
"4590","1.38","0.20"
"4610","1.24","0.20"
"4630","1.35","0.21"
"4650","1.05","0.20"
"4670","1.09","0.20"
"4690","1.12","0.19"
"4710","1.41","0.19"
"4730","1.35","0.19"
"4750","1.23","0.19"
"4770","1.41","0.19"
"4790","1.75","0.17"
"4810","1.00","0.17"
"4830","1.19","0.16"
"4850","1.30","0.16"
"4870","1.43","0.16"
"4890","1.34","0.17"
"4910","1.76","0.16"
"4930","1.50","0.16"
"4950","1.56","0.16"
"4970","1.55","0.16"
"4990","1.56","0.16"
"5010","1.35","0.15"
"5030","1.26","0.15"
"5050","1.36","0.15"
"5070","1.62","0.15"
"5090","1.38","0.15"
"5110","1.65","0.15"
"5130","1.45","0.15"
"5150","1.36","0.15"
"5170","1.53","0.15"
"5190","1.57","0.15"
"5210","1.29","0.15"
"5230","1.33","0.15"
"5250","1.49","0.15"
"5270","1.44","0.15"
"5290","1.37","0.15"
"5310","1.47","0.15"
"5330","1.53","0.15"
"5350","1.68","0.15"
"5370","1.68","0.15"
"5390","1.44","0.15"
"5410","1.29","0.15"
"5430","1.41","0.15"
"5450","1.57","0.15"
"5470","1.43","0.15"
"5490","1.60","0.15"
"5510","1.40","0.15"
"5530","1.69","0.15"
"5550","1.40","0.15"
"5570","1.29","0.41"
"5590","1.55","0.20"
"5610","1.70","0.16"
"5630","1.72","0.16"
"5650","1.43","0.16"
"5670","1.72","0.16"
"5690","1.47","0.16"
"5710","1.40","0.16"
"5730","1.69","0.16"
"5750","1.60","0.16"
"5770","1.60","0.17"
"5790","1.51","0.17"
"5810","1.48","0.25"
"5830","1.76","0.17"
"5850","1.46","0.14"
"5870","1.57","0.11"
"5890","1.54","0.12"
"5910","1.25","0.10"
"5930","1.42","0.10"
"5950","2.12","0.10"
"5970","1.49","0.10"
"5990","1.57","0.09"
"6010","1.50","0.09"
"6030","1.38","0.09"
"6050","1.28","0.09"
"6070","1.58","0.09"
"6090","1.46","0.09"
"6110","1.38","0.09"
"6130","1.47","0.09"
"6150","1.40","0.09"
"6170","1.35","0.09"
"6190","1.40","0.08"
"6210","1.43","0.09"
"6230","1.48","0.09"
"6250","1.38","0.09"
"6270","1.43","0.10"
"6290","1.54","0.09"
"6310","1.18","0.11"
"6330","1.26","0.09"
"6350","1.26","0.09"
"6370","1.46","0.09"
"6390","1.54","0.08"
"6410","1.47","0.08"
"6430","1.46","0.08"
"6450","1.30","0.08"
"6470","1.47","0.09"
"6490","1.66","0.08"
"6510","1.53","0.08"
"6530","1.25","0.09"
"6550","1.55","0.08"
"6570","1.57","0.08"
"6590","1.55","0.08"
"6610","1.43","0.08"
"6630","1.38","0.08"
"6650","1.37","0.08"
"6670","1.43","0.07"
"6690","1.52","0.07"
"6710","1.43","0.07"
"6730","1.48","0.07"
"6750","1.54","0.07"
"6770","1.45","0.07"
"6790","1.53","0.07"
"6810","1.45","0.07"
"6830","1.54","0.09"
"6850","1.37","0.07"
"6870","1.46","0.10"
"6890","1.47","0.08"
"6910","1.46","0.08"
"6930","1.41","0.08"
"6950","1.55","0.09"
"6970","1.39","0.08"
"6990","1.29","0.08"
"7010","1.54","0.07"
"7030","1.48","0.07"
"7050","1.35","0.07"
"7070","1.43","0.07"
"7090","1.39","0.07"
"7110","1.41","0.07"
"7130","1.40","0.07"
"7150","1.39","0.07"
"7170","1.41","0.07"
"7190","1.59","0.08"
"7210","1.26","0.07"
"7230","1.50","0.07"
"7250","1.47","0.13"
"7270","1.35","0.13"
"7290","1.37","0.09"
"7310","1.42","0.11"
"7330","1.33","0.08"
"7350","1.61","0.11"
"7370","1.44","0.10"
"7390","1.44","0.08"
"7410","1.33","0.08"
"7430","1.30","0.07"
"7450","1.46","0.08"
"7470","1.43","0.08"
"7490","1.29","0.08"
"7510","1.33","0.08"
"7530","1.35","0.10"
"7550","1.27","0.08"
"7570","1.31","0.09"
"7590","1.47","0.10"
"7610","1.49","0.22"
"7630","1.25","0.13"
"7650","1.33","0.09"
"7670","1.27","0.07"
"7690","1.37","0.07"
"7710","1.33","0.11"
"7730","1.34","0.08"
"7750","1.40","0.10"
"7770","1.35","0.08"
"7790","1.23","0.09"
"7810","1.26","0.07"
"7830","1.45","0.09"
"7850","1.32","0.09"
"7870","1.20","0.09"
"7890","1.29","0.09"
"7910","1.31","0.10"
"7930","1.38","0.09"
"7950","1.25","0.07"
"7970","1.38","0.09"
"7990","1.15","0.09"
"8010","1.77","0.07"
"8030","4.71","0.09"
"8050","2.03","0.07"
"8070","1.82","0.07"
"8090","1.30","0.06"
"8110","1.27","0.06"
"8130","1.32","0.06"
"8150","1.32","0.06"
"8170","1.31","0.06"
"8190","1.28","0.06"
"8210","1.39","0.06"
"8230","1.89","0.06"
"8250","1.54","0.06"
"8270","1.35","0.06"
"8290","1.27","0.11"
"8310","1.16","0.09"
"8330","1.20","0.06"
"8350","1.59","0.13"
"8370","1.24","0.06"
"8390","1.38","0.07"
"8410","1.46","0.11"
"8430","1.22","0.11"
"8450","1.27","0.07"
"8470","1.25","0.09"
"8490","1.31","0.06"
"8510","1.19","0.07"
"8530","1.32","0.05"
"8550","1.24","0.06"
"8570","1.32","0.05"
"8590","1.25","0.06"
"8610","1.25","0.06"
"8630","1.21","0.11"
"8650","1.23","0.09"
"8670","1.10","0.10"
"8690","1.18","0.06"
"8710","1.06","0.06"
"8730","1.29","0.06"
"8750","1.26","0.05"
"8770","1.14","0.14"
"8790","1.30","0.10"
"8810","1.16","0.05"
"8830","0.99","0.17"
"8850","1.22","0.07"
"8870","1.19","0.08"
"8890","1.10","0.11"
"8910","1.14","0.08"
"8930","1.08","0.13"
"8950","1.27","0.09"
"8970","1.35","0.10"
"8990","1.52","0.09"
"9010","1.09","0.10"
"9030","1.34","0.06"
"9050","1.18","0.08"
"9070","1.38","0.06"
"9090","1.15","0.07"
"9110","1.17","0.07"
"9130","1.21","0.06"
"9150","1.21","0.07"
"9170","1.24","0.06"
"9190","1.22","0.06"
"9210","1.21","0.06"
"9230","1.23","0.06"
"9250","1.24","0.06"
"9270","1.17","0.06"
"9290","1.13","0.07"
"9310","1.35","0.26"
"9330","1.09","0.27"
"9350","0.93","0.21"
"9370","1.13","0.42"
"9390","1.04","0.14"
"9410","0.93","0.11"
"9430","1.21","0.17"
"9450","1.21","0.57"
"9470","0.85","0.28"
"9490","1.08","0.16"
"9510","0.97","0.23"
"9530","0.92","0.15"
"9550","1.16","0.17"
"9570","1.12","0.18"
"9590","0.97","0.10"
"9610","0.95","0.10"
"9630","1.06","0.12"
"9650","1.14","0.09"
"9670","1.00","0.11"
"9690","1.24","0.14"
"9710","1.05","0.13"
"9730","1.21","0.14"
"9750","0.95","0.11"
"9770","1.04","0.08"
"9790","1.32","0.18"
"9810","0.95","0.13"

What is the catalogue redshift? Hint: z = 0.22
